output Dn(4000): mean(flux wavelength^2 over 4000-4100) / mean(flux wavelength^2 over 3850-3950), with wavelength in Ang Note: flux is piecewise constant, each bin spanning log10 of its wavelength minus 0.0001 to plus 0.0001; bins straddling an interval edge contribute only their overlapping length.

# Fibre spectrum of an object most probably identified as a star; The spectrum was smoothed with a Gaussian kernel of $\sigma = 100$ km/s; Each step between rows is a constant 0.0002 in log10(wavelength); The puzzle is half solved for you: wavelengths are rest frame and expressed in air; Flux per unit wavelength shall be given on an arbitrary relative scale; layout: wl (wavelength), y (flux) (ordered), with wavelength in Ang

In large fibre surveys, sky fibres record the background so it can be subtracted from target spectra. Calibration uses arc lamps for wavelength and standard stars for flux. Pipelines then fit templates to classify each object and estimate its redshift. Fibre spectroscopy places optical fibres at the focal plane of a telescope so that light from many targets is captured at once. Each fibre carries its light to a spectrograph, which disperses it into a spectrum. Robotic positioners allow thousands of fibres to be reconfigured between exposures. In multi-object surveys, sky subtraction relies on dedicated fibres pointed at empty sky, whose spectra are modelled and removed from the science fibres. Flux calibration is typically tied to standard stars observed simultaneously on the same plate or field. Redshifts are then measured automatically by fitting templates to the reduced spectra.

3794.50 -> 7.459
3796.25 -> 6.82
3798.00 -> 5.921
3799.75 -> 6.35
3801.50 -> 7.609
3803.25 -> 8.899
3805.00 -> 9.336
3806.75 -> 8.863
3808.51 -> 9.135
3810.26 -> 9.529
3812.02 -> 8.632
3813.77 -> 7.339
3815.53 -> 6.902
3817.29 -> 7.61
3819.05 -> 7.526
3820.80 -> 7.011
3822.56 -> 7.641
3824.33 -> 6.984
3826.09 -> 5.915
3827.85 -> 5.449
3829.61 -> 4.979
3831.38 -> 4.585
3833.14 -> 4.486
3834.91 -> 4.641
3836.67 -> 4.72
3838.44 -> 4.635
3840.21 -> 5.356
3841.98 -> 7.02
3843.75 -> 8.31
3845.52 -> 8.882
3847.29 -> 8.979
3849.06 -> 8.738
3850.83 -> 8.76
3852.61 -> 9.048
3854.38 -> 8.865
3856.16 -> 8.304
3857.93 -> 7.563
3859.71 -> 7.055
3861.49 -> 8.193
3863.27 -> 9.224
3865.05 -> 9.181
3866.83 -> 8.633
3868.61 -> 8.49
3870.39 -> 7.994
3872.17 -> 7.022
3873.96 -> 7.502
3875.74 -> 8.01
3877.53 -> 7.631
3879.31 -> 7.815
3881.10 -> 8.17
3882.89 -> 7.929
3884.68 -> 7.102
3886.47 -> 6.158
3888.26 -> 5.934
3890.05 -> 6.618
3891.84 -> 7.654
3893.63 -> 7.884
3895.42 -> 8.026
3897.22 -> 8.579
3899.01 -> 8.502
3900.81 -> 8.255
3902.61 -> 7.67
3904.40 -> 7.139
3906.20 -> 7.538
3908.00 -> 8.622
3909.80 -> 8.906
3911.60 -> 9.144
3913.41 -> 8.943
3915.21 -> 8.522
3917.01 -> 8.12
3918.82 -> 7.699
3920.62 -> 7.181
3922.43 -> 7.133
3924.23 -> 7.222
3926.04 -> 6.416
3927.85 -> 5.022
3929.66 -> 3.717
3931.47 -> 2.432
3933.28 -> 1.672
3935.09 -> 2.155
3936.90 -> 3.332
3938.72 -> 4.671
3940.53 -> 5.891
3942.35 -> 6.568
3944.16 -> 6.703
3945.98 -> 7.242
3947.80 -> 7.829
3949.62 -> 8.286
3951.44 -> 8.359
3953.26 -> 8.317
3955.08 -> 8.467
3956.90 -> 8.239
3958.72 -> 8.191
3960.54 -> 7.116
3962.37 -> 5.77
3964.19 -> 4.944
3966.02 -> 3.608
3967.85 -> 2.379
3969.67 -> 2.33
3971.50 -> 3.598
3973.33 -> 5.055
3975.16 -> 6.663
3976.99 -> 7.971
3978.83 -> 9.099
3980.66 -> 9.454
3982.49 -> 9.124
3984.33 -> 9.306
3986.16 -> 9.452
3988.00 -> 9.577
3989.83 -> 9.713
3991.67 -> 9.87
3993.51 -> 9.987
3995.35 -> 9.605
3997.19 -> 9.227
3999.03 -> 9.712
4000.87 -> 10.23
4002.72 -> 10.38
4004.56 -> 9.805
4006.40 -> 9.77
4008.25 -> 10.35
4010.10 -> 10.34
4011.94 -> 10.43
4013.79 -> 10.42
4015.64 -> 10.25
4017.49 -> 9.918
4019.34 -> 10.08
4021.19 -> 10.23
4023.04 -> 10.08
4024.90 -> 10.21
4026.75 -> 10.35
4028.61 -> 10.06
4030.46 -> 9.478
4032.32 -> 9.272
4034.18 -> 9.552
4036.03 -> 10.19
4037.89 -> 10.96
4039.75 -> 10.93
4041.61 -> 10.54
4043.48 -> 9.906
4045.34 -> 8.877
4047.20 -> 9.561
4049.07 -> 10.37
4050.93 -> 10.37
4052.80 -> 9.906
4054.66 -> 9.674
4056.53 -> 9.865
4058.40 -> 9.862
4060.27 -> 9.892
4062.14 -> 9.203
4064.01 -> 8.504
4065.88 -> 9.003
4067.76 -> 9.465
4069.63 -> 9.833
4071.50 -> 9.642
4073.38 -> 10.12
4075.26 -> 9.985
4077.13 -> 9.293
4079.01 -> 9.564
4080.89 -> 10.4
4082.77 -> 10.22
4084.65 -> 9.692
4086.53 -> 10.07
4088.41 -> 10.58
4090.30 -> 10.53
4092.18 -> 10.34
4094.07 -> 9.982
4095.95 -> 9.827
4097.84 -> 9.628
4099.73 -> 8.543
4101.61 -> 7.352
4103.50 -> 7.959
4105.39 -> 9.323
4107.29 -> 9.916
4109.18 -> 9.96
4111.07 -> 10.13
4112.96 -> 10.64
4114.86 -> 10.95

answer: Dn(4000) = 1.48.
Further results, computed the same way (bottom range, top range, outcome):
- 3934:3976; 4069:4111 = 1.76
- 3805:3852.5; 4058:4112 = 1.54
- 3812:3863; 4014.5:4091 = 1.57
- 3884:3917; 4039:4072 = 1.34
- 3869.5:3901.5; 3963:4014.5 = 1.15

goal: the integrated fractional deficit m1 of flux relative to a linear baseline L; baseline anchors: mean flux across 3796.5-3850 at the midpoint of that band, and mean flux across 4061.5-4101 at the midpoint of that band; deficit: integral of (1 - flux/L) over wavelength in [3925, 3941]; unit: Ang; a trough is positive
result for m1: 8.39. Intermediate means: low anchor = 7.06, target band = 3.9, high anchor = 9.72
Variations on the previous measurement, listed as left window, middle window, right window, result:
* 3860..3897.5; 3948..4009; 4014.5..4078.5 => 7.08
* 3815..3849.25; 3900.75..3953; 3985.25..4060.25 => 9.91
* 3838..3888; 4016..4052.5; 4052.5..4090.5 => -2.43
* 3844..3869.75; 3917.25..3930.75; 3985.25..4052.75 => 4.09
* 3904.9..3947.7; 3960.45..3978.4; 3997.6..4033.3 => 7.03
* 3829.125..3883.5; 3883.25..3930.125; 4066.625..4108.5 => 2.61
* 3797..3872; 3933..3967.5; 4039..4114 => 9.50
